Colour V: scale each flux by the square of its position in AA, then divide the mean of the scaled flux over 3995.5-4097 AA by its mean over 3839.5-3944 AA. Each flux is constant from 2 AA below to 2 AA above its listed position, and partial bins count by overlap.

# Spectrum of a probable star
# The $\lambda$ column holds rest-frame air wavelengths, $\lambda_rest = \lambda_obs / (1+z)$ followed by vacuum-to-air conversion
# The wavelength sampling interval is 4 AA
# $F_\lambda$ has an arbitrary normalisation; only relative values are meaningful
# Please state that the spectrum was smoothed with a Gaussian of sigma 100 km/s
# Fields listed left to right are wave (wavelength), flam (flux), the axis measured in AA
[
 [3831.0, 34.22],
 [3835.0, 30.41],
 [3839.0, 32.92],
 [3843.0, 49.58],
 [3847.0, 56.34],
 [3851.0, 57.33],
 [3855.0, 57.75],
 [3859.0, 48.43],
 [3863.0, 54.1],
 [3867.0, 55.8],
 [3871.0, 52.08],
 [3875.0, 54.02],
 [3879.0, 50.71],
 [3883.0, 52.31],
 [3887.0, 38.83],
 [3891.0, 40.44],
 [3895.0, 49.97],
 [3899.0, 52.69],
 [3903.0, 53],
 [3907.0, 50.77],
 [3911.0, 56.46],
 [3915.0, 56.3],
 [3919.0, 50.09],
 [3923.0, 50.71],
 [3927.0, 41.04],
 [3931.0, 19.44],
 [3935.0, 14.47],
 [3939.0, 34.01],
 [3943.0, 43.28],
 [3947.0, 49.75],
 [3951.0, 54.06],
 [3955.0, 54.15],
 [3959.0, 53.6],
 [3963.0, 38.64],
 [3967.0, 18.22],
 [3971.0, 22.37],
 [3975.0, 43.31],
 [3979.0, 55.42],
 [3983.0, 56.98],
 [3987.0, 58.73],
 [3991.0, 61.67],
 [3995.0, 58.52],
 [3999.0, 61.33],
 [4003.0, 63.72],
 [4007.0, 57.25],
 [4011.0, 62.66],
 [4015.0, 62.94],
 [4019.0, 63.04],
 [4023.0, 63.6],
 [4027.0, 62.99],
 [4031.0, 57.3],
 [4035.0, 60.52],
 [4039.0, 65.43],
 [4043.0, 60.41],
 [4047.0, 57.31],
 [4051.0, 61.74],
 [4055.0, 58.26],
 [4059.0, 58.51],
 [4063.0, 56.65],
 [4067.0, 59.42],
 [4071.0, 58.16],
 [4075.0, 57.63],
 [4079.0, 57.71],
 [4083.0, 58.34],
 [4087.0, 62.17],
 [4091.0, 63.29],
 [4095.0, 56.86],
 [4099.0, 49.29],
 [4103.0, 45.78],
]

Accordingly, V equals 1.4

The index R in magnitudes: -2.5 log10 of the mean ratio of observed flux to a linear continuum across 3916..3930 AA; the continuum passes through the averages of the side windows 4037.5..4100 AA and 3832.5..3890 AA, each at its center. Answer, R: 0.134 mag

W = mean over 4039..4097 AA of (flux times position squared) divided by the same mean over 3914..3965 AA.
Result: 1.48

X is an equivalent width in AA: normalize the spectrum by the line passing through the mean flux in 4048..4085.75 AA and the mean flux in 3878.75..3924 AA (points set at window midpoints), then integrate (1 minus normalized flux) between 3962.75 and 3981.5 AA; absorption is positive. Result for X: 6.3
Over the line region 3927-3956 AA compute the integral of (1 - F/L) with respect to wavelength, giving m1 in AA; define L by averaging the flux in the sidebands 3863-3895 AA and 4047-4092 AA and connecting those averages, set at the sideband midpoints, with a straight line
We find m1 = 8.1 AA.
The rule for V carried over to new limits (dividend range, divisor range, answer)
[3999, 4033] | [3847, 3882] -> 1.24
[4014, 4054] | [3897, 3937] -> 1.47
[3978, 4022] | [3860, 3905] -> 1.27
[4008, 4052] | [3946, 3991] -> 1.36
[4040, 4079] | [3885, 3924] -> 1.27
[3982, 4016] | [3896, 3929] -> 1.23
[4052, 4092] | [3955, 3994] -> 1.34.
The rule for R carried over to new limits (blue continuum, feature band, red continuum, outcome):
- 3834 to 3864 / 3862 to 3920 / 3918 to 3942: -0.23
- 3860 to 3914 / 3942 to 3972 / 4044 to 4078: 0.26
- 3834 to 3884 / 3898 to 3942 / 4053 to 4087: 0.21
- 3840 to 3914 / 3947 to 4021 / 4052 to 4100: 0.05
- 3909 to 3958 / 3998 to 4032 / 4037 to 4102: -0.17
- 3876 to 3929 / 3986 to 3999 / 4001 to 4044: -0.02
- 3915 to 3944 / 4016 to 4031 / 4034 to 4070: -0.15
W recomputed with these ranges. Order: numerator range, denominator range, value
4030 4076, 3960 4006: 1.25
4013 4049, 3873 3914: 1.32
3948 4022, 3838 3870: 1.08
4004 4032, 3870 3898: 1.36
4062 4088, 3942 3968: 1.36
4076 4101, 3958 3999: 1.29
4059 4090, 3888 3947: 1.45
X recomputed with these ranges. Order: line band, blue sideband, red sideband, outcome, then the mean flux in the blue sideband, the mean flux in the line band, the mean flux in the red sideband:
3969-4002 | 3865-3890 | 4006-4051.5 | 3.20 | 50.2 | 52.6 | 61.3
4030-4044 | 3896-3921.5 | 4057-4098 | -0.96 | 53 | 61.2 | 58.6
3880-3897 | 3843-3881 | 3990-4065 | 2.85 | 53.8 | 45.7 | 60.7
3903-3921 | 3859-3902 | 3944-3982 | -2.17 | 50.1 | 53.4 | 43.6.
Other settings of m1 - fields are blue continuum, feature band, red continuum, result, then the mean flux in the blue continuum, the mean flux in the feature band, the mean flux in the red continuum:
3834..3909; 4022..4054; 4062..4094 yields -2.06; 49.6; 61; 59.2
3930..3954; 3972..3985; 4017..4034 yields -0.42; 37.3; 49.6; 61.7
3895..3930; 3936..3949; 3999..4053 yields 3.21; 50.4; 40.2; 61.5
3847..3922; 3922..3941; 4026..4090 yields 8.08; 51.8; 30.9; 59.5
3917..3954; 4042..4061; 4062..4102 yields -1.83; 40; 59.2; 57.7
